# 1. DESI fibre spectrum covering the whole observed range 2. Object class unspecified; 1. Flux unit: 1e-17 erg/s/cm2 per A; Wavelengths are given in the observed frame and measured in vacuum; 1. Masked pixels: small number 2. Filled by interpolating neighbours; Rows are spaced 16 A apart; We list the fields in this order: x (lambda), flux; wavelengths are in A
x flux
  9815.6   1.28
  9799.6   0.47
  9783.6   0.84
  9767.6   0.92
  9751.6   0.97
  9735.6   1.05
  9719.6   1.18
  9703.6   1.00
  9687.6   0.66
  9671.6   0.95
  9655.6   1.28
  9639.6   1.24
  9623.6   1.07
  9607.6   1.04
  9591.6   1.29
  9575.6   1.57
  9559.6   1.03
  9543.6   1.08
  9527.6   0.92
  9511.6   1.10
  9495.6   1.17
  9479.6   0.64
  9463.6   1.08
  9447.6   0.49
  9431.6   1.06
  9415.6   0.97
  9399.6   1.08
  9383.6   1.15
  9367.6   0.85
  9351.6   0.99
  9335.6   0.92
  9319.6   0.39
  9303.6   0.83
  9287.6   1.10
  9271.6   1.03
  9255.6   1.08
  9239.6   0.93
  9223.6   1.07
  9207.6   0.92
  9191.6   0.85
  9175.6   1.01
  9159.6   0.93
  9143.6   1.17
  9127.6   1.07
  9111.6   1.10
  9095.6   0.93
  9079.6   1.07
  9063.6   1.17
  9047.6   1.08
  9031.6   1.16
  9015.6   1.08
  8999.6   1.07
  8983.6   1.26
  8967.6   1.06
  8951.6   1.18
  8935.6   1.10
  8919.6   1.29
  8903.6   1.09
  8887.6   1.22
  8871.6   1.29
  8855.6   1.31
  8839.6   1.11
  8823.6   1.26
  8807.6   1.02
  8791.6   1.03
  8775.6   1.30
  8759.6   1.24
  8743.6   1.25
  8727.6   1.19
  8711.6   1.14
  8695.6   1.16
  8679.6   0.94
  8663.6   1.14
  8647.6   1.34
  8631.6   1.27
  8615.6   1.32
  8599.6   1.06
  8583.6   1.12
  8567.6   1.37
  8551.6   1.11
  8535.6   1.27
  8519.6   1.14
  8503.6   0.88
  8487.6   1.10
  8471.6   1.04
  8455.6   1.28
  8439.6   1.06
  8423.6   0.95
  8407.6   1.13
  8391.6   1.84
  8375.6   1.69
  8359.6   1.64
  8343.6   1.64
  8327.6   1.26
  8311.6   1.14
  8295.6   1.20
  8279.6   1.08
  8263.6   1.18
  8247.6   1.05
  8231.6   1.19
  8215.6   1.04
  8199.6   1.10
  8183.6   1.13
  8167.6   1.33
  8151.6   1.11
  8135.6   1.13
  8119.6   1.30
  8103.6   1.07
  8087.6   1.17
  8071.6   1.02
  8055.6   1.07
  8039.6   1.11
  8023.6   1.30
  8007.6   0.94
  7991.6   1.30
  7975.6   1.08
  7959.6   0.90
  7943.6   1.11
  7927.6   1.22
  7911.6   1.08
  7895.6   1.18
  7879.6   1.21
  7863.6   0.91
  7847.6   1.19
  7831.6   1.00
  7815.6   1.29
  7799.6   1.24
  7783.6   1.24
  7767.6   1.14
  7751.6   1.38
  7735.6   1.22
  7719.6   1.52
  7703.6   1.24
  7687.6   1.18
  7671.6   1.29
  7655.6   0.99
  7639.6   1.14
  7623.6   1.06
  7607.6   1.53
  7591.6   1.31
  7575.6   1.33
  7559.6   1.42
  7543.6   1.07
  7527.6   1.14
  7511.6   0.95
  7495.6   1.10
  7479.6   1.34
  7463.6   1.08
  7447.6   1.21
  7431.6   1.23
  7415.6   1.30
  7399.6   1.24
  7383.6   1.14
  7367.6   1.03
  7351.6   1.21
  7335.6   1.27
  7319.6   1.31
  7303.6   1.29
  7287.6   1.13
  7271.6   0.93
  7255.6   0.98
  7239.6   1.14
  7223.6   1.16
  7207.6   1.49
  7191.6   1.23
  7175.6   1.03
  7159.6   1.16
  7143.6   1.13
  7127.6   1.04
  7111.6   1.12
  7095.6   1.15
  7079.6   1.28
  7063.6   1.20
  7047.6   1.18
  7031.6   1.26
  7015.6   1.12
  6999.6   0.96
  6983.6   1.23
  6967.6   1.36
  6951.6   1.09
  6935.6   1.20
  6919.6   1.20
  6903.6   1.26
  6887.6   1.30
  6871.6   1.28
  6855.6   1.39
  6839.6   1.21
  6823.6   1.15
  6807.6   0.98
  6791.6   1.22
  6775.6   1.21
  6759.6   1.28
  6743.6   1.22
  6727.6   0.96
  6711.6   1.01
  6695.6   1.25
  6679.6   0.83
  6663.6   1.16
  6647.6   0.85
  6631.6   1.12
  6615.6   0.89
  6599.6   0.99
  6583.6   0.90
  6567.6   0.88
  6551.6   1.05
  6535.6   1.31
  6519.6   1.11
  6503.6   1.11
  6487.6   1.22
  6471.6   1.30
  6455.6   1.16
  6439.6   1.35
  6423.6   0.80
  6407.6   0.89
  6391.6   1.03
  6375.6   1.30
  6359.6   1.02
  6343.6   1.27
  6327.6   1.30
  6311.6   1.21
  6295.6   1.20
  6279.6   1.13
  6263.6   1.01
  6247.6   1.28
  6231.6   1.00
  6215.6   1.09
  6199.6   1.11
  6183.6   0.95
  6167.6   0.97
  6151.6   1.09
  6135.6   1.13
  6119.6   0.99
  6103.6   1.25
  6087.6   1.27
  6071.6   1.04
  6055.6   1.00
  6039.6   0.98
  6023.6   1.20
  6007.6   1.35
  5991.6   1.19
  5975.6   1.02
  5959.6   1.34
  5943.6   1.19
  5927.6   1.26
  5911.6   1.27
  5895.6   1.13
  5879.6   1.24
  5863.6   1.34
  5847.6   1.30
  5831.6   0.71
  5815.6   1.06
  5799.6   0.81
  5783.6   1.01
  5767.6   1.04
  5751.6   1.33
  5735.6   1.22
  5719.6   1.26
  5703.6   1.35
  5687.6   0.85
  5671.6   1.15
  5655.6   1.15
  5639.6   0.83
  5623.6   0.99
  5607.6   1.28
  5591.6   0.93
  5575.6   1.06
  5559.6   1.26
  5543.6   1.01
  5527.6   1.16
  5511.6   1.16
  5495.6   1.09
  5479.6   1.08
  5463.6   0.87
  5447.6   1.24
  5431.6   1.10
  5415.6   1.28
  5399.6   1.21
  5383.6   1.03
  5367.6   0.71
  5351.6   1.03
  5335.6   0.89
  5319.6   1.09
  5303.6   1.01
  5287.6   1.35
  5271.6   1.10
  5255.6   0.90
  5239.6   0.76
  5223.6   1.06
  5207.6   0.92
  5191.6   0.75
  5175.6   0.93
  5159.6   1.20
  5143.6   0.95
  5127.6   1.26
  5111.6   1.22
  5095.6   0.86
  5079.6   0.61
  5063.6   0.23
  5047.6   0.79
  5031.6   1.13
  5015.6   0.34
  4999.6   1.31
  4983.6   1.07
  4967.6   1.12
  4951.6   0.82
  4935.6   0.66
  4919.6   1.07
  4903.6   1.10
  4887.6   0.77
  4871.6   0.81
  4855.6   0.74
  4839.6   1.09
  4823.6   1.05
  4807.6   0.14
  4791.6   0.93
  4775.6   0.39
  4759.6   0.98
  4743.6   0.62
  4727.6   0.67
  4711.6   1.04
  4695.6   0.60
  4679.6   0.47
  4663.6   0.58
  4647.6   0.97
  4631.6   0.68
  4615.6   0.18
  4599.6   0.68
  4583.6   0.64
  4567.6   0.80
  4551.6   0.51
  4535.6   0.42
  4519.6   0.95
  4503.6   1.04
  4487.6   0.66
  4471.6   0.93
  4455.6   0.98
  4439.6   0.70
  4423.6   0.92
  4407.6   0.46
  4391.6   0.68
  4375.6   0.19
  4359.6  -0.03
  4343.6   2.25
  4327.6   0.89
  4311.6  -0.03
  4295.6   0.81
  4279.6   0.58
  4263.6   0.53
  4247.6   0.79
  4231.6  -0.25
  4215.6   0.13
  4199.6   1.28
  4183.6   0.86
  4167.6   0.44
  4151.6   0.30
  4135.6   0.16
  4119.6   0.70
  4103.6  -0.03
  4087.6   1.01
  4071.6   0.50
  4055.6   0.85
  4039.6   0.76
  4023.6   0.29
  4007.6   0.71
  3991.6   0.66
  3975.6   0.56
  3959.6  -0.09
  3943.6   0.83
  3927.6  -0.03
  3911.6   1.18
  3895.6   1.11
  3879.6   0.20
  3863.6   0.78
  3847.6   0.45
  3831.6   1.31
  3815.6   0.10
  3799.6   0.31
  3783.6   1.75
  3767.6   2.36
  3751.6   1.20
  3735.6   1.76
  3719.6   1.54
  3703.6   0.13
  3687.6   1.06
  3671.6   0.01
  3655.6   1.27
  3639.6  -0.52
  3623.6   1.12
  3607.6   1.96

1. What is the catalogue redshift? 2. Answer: 0.27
